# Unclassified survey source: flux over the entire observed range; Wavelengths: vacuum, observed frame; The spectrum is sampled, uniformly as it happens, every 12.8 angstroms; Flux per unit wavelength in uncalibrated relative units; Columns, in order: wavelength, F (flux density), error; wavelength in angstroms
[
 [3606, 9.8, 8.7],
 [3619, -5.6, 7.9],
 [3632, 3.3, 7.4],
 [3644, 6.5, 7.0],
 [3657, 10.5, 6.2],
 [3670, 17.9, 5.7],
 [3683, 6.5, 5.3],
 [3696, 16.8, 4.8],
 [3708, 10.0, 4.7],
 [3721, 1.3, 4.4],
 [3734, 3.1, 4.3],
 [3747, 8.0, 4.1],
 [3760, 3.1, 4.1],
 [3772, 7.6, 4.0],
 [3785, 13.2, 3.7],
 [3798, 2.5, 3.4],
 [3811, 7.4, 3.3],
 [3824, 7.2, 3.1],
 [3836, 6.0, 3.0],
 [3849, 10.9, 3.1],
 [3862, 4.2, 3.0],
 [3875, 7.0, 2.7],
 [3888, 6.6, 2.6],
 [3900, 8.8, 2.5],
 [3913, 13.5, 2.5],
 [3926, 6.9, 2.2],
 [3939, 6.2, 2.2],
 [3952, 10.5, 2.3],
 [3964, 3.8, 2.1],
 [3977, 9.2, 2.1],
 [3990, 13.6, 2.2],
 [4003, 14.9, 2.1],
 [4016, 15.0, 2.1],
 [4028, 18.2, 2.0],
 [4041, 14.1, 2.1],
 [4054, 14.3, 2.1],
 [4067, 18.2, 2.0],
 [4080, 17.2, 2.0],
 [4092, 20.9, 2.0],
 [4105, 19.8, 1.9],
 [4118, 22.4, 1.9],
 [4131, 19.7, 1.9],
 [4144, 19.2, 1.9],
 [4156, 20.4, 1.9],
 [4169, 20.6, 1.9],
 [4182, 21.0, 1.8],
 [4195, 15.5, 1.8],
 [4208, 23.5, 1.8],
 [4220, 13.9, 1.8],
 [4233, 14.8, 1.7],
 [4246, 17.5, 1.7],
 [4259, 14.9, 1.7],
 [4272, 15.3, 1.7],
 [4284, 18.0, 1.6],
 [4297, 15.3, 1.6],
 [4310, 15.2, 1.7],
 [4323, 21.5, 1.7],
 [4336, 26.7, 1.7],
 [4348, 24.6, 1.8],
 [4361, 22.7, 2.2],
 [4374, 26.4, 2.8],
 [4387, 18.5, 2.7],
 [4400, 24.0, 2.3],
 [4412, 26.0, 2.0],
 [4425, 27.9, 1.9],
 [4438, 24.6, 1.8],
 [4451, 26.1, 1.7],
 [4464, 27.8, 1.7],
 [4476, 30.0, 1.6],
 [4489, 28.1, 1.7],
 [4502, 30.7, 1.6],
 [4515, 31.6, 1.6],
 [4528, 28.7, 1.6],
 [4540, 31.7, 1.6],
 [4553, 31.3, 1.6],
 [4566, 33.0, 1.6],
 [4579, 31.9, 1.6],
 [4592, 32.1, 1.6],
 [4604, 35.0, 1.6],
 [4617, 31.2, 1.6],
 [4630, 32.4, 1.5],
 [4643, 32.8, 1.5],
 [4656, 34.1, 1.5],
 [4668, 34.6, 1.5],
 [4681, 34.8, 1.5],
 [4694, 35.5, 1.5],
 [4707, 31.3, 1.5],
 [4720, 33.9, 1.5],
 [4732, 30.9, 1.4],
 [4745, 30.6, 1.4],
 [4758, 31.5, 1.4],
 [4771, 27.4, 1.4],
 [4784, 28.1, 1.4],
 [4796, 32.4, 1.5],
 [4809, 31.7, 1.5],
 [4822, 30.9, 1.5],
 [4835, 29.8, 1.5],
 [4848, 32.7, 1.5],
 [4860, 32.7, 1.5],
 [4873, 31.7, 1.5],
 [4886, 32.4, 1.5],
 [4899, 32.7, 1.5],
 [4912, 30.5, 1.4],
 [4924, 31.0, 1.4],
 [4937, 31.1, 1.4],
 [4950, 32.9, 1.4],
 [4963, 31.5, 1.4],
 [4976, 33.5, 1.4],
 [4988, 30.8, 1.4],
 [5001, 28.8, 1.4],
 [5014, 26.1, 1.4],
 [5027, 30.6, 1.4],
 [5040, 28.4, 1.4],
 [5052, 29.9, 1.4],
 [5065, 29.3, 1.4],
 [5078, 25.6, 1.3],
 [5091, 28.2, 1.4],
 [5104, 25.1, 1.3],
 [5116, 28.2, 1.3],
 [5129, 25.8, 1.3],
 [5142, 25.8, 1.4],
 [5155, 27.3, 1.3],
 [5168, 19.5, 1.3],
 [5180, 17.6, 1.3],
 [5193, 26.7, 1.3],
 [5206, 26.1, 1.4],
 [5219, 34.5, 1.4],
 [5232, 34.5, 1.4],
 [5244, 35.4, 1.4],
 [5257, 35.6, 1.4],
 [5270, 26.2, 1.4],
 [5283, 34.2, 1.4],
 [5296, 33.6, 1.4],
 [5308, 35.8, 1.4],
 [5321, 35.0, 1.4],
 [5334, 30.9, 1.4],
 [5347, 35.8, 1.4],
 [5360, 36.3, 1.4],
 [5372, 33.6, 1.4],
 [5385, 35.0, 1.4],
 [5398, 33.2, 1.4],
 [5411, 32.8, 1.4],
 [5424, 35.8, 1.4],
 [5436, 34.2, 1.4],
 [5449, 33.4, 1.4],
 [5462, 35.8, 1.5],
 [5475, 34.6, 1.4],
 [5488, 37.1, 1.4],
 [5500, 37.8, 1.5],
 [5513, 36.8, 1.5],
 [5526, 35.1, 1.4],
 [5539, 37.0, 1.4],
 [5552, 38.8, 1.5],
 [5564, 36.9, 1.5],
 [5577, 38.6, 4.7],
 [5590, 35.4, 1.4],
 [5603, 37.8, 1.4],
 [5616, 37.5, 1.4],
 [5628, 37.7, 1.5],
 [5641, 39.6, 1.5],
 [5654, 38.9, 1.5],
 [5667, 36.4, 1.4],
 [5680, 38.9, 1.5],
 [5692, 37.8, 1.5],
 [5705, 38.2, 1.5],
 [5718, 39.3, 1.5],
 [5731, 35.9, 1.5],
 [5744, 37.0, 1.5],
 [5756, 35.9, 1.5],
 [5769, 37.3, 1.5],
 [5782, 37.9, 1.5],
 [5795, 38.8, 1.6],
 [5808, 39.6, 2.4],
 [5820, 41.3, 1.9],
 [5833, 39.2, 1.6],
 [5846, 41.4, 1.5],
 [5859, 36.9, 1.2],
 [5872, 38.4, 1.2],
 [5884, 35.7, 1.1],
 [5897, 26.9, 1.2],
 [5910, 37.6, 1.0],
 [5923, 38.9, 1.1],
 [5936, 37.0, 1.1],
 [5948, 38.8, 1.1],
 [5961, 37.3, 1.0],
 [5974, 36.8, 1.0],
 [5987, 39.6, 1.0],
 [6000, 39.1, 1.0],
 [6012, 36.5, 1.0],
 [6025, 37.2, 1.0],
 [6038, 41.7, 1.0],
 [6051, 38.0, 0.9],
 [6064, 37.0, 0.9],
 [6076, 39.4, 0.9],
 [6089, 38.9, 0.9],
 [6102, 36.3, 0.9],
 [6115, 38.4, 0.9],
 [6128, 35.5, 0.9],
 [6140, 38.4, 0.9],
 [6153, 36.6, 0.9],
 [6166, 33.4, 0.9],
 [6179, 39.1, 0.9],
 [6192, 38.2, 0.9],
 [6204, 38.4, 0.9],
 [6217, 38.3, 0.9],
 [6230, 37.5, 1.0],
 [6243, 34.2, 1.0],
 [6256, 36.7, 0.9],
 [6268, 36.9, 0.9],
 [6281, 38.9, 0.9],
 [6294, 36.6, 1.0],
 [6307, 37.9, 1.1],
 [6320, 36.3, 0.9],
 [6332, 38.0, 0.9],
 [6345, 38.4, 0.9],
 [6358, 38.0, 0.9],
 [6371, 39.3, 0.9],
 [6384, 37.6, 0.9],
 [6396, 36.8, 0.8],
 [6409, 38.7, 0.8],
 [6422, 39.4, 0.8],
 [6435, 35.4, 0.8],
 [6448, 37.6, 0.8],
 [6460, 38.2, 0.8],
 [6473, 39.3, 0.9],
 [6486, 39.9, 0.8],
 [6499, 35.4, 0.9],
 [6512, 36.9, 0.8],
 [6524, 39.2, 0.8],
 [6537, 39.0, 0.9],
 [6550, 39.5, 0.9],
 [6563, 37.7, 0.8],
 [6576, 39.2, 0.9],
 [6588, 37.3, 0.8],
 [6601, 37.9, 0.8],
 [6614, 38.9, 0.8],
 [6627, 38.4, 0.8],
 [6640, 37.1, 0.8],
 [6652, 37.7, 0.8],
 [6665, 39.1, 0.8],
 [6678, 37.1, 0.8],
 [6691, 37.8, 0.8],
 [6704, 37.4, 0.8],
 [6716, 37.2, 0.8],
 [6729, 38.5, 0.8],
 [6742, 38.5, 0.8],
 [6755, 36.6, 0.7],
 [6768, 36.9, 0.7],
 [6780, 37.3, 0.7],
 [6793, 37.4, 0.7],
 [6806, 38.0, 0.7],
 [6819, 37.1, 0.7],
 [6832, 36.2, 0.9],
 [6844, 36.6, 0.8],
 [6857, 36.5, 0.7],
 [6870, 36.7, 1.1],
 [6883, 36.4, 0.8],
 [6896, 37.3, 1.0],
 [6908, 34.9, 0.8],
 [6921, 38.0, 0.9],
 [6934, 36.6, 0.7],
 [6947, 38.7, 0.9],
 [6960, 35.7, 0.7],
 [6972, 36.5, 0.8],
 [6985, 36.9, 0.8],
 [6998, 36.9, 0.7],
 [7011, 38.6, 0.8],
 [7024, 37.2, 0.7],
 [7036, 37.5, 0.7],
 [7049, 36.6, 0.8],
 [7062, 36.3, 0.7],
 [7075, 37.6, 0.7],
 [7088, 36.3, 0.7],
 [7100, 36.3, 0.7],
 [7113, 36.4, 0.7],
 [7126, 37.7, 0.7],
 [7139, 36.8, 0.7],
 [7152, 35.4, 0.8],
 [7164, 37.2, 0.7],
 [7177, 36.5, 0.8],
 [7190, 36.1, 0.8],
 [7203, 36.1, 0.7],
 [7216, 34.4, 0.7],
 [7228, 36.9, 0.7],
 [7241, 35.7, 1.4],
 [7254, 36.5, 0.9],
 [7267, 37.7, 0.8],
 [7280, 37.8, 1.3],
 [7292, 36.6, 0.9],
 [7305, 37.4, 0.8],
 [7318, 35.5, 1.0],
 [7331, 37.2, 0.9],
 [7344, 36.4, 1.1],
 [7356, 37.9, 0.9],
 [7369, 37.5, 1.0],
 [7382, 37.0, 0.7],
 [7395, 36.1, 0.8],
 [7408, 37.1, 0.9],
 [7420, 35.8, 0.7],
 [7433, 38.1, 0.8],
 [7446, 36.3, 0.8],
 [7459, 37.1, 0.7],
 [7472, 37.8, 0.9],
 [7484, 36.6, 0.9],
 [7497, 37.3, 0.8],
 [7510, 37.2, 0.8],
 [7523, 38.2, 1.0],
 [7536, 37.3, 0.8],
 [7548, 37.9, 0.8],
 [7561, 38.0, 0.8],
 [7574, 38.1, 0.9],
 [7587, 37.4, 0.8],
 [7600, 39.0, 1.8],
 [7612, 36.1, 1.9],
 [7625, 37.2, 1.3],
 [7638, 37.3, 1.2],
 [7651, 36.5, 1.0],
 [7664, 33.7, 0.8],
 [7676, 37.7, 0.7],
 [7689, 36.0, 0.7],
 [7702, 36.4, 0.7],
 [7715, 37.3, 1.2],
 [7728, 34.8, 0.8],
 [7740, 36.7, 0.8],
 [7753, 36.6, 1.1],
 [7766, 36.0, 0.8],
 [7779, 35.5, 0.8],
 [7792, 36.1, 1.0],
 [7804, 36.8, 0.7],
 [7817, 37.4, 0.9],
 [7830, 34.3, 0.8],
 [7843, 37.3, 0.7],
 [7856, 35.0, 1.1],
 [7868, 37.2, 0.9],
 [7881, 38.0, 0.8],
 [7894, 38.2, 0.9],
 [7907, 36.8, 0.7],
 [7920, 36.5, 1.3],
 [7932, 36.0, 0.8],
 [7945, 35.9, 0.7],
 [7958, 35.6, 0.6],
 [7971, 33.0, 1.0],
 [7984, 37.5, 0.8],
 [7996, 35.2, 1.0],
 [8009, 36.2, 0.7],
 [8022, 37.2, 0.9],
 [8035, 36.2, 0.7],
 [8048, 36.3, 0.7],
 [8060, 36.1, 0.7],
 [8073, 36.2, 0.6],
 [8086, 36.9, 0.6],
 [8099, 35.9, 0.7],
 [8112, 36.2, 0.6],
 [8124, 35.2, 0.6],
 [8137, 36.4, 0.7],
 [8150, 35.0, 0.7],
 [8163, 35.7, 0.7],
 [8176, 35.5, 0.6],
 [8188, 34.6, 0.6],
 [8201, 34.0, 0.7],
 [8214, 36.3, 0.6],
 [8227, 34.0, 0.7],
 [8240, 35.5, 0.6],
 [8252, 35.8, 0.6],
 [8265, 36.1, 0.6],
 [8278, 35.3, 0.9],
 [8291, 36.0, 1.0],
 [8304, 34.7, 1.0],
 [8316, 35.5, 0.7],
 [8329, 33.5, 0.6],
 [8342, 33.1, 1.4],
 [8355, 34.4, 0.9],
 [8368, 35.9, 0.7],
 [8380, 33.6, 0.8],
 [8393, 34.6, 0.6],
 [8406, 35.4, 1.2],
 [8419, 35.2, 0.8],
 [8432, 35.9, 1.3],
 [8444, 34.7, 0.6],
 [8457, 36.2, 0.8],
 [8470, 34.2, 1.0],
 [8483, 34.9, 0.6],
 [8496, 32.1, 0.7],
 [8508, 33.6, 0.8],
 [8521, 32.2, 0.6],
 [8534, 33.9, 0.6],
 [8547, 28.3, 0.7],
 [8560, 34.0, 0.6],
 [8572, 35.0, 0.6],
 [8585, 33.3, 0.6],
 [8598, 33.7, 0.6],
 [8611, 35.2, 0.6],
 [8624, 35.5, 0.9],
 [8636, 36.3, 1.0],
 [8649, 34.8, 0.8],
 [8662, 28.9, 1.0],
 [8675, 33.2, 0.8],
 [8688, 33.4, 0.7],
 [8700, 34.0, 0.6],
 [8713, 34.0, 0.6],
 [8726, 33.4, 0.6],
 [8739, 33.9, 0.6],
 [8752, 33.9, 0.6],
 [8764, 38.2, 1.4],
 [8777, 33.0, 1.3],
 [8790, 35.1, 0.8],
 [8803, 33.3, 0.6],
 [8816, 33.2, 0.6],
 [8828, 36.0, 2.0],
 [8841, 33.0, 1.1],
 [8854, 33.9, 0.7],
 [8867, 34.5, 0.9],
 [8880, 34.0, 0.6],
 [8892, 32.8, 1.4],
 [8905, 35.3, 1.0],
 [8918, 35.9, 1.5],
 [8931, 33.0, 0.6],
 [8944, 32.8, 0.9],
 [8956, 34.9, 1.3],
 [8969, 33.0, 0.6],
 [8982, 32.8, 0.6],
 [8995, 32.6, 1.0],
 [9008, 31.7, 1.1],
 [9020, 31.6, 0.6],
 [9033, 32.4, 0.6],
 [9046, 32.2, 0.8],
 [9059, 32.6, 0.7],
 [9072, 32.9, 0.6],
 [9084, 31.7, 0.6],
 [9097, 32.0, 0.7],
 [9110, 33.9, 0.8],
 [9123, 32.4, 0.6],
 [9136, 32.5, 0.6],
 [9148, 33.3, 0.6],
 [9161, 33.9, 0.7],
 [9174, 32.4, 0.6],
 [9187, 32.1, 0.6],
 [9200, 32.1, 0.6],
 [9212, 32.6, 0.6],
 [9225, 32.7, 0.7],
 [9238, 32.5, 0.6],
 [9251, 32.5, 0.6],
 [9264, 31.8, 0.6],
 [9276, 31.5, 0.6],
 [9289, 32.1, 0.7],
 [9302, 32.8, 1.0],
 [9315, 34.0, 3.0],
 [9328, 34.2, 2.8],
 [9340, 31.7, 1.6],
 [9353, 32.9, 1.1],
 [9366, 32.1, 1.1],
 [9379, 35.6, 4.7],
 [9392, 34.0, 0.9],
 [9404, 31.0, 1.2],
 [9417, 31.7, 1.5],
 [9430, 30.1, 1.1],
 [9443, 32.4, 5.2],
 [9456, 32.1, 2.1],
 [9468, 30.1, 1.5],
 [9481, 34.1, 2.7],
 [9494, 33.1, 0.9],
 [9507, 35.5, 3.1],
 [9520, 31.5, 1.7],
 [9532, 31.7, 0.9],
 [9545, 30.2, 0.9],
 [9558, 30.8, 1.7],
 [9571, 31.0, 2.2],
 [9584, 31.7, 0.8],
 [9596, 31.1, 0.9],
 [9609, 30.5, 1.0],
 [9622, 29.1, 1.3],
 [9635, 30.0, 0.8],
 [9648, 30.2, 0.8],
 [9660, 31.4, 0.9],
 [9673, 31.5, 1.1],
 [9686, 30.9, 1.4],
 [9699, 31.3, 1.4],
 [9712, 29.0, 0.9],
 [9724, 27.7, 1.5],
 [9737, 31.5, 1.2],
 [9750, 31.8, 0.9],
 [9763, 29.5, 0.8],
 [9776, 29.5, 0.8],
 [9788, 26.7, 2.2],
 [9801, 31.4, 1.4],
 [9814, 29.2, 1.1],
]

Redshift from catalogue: 0.000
